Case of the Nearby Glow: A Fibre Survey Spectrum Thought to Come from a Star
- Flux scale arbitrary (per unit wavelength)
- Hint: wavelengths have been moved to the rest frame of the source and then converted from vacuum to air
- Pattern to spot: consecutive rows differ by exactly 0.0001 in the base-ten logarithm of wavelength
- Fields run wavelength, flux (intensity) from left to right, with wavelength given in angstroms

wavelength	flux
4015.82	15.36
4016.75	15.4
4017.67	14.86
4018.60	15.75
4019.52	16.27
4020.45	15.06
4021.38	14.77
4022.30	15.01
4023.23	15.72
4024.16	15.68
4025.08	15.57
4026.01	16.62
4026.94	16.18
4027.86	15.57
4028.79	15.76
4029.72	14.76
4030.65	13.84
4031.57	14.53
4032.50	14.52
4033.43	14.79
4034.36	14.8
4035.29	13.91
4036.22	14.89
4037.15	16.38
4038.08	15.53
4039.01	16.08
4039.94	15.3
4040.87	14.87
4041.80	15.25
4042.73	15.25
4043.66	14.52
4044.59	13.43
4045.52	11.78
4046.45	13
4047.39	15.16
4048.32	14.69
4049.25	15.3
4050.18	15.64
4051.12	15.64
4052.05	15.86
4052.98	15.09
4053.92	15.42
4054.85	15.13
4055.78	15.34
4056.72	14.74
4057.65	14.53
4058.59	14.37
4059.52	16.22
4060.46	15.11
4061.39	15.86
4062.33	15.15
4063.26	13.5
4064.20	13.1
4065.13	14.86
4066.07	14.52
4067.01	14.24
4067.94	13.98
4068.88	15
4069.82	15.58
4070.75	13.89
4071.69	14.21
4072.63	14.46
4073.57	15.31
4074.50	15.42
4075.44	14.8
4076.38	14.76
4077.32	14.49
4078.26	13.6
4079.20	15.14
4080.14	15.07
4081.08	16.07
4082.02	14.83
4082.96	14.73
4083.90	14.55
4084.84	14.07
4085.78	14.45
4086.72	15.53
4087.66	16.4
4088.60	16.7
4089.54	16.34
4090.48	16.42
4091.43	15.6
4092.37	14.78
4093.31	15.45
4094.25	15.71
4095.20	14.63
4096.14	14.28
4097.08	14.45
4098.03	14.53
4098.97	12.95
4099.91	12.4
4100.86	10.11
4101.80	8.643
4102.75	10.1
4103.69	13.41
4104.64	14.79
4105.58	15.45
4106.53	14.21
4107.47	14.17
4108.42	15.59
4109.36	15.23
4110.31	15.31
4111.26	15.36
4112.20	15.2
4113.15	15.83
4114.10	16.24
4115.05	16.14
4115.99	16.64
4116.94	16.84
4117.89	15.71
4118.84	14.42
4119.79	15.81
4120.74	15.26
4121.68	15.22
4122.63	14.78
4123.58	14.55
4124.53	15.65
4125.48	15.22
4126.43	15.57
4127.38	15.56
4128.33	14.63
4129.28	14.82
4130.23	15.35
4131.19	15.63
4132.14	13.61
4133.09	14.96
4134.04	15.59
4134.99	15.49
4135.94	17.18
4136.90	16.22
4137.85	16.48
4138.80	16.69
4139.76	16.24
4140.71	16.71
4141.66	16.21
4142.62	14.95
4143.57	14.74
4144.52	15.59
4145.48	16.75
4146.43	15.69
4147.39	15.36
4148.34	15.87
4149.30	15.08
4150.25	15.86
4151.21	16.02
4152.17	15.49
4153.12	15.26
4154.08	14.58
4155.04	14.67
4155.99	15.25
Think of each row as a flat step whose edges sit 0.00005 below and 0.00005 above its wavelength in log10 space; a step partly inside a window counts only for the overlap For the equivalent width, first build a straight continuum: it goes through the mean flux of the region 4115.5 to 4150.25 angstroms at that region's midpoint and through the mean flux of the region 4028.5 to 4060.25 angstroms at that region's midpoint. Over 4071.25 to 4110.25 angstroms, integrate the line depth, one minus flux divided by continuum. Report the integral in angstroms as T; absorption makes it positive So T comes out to 1.9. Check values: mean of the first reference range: 14.9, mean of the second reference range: 15.6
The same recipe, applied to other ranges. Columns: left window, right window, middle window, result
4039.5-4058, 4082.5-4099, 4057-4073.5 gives 0.33 angstroms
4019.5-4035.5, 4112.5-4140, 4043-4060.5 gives 0.56 angstroms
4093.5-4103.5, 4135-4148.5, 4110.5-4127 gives -1.39 angstroms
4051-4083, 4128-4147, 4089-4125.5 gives 1.49 angstroms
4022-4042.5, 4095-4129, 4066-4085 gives 0.22 angstroms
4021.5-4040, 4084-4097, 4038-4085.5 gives 1.65 angstroms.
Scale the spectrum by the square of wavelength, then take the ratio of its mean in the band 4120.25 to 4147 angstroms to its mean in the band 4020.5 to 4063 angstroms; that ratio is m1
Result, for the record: 1.08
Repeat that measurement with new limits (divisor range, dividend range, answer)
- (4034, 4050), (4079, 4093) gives 1.07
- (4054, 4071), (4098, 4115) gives 0.96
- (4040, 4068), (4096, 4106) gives 0.89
